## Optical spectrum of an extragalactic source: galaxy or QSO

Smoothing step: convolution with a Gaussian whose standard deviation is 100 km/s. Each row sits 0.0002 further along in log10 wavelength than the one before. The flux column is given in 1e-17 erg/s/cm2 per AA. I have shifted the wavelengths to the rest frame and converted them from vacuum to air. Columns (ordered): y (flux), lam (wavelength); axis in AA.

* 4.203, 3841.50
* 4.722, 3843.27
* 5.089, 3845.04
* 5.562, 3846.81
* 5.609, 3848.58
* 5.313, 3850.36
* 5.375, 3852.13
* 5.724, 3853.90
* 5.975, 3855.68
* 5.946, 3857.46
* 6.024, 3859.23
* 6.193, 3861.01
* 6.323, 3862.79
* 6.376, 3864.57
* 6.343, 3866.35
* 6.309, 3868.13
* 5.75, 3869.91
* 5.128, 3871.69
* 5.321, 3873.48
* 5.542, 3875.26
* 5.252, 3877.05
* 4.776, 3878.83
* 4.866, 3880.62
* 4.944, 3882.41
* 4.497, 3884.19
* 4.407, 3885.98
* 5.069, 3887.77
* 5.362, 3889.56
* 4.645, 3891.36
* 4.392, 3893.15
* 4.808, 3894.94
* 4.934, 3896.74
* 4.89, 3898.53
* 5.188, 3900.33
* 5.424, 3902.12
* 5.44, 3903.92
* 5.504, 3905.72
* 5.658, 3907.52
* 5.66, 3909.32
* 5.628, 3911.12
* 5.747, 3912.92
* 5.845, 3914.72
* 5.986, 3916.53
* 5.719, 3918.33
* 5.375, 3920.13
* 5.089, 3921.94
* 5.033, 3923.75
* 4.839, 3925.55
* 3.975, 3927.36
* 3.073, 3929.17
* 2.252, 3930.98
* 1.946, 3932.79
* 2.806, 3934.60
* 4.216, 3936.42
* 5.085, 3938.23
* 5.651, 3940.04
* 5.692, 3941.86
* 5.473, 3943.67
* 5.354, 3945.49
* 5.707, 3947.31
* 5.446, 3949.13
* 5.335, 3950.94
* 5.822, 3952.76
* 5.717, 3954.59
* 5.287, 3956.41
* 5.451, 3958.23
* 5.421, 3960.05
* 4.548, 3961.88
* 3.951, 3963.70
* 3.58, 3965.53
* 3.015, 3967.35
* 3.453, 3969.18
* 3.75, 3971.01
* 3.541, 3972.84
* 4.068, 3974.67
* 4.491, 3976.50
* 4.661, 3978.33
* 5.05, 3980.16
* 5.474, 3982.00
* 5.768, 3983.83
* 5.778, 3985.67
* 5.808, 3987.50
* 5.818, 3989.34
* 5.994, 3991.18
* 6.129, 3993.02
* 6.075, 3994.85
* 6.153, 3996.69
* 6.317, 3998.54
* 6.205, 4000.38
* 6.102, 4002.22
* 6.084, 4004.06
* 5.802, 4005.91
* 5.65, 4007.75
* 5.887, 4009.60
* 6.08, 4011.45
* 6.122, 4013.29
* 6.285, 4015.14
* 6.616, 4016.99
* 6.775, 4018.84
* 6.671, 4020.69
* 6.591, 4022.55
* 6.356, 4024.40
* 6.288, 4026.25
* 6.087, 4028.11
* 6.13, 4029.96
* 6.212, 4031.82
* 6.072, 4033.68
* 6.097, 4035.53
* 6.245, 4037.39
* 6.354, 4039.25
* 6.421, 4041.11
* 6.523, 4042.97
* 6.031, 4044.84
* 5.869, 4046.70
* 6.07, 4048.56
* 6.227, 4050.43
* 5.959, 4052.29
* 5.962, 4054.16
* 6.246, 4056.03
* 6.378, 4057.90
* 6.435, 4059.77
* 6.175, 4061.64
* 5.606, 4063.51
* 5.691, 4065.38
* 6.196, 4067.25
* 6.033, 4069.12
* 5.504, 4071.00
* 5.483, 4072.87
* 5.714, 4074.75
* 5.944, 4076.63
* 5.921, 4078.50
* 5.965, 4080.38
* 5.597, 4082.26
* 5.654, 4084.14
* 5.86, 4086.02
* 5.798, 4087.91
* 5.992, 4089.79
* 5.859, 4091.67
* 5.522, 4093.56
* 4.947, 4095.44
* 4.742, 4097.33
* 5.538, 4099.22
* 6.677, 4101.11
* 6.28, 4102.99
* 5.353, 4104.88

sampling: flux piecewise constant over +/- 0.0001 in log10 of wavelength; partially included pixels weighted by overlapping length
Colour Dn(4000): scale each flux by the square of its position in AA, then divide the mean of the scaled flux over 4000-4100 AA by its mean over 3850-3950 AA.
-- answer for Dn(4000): 1.26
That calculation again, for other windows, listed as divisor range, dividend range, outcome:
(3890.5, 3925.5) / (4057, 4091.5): 1.21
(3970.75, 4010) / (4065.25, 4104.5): 1.09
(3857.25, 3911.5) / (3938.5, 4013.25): 1.04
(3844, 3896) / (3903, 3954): 0.95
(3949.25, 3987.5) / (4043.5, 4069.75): 1.34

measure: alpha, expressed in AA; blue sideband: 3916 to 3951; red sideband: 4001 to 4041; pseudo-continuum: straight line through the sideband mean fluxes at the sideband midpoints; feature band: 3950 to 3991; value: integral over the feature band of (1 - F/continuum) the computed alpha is 3.8 AA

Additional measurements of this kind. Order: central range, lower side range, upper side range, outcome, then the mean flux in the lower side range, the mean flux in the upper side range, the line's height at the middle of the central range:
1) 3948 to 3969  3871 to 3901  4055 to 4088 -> 1.9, 4.94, 5.9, 5.31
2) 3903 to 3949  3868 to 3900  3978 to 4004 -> 3.6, 5.02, 5.85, 5.34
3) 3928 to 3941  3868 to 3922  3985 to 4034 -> 4.6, 5.25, 6.15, 5.56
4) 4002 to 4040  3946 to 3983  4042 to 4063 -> -3.9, 4.7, 6.16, 5.63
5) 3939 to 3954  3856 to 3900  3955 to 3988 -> -2.3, 5.34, 4.62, 4.81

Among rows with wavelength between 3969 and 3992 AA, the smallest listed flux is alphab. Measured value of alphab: 3.453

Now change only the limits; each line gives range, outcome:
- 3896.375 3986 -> 1.946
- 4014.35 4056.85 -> 5.869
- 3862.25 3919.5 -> 4.392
